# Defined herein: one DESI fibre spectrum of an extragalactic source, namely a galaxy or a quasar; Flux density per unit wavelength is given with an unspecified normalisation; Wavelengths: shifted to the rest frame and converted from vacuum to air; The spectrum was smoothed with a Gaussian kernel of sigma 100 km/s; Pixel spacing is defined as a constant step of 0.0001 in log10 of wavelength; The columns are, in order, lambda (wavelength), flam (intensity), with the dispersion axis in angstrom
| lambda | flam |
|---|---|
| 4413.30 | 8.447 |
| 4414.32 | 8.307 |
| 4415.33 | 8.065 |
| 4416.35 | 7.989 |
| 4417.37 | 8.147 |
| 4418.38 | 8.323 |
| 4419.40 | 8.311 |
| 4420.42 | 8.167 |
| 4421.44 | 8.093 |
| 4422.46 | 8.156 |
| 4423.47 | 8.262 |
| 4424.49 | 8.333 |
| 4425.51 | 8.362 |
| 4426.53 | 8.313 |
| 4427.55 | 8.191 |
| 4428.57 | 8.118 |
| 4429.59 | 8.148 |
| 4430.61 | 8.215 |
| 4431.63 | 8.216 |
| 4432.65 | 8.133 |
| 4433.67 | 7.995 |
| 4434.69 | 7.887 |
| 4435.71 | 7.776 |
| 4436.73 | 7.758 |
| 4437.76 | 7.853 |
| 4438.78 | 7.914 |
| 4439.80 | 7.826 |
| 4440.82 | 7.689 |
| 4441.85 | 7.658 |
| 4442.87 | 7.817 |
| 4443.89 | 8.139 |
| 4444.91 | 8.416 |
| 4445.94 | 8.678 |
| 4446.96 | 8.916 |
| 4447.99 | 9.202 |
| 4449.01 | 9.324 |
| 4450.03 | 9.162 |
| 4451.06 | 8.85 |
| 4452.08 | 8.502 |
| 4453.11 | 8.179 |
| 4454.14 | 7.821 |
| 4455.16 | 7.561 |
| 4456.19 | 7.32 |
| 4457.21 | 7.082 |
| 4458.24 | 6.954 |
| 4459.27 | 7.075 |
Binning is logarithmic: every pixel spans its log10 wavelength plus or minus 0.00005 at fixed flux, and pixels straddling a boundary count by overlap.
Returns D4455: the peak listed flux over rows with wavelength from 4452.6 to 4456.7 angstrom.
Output 8.179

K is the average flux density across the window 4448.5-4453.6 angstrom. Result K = 8.81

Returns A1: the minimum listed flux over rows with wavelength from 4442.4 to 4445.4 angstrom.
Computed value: 7.817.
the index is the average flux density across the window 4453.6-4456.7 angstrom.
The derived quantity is 7.57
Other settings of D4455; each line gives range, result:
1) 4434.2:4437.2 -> 7.887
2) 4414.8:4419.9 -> 8.323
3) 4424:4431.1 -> 8.362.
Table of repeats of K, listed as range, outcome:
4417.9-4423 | 8.21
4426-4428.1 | 8.24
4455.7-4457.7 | 7.22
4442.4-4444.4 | 8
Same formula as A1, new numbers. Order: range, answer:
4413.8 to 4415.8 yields 8.065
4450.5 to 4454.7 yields 7.821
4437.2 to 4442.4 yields 7.658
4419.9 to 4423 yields 8.093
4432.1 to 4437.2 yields 7.758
